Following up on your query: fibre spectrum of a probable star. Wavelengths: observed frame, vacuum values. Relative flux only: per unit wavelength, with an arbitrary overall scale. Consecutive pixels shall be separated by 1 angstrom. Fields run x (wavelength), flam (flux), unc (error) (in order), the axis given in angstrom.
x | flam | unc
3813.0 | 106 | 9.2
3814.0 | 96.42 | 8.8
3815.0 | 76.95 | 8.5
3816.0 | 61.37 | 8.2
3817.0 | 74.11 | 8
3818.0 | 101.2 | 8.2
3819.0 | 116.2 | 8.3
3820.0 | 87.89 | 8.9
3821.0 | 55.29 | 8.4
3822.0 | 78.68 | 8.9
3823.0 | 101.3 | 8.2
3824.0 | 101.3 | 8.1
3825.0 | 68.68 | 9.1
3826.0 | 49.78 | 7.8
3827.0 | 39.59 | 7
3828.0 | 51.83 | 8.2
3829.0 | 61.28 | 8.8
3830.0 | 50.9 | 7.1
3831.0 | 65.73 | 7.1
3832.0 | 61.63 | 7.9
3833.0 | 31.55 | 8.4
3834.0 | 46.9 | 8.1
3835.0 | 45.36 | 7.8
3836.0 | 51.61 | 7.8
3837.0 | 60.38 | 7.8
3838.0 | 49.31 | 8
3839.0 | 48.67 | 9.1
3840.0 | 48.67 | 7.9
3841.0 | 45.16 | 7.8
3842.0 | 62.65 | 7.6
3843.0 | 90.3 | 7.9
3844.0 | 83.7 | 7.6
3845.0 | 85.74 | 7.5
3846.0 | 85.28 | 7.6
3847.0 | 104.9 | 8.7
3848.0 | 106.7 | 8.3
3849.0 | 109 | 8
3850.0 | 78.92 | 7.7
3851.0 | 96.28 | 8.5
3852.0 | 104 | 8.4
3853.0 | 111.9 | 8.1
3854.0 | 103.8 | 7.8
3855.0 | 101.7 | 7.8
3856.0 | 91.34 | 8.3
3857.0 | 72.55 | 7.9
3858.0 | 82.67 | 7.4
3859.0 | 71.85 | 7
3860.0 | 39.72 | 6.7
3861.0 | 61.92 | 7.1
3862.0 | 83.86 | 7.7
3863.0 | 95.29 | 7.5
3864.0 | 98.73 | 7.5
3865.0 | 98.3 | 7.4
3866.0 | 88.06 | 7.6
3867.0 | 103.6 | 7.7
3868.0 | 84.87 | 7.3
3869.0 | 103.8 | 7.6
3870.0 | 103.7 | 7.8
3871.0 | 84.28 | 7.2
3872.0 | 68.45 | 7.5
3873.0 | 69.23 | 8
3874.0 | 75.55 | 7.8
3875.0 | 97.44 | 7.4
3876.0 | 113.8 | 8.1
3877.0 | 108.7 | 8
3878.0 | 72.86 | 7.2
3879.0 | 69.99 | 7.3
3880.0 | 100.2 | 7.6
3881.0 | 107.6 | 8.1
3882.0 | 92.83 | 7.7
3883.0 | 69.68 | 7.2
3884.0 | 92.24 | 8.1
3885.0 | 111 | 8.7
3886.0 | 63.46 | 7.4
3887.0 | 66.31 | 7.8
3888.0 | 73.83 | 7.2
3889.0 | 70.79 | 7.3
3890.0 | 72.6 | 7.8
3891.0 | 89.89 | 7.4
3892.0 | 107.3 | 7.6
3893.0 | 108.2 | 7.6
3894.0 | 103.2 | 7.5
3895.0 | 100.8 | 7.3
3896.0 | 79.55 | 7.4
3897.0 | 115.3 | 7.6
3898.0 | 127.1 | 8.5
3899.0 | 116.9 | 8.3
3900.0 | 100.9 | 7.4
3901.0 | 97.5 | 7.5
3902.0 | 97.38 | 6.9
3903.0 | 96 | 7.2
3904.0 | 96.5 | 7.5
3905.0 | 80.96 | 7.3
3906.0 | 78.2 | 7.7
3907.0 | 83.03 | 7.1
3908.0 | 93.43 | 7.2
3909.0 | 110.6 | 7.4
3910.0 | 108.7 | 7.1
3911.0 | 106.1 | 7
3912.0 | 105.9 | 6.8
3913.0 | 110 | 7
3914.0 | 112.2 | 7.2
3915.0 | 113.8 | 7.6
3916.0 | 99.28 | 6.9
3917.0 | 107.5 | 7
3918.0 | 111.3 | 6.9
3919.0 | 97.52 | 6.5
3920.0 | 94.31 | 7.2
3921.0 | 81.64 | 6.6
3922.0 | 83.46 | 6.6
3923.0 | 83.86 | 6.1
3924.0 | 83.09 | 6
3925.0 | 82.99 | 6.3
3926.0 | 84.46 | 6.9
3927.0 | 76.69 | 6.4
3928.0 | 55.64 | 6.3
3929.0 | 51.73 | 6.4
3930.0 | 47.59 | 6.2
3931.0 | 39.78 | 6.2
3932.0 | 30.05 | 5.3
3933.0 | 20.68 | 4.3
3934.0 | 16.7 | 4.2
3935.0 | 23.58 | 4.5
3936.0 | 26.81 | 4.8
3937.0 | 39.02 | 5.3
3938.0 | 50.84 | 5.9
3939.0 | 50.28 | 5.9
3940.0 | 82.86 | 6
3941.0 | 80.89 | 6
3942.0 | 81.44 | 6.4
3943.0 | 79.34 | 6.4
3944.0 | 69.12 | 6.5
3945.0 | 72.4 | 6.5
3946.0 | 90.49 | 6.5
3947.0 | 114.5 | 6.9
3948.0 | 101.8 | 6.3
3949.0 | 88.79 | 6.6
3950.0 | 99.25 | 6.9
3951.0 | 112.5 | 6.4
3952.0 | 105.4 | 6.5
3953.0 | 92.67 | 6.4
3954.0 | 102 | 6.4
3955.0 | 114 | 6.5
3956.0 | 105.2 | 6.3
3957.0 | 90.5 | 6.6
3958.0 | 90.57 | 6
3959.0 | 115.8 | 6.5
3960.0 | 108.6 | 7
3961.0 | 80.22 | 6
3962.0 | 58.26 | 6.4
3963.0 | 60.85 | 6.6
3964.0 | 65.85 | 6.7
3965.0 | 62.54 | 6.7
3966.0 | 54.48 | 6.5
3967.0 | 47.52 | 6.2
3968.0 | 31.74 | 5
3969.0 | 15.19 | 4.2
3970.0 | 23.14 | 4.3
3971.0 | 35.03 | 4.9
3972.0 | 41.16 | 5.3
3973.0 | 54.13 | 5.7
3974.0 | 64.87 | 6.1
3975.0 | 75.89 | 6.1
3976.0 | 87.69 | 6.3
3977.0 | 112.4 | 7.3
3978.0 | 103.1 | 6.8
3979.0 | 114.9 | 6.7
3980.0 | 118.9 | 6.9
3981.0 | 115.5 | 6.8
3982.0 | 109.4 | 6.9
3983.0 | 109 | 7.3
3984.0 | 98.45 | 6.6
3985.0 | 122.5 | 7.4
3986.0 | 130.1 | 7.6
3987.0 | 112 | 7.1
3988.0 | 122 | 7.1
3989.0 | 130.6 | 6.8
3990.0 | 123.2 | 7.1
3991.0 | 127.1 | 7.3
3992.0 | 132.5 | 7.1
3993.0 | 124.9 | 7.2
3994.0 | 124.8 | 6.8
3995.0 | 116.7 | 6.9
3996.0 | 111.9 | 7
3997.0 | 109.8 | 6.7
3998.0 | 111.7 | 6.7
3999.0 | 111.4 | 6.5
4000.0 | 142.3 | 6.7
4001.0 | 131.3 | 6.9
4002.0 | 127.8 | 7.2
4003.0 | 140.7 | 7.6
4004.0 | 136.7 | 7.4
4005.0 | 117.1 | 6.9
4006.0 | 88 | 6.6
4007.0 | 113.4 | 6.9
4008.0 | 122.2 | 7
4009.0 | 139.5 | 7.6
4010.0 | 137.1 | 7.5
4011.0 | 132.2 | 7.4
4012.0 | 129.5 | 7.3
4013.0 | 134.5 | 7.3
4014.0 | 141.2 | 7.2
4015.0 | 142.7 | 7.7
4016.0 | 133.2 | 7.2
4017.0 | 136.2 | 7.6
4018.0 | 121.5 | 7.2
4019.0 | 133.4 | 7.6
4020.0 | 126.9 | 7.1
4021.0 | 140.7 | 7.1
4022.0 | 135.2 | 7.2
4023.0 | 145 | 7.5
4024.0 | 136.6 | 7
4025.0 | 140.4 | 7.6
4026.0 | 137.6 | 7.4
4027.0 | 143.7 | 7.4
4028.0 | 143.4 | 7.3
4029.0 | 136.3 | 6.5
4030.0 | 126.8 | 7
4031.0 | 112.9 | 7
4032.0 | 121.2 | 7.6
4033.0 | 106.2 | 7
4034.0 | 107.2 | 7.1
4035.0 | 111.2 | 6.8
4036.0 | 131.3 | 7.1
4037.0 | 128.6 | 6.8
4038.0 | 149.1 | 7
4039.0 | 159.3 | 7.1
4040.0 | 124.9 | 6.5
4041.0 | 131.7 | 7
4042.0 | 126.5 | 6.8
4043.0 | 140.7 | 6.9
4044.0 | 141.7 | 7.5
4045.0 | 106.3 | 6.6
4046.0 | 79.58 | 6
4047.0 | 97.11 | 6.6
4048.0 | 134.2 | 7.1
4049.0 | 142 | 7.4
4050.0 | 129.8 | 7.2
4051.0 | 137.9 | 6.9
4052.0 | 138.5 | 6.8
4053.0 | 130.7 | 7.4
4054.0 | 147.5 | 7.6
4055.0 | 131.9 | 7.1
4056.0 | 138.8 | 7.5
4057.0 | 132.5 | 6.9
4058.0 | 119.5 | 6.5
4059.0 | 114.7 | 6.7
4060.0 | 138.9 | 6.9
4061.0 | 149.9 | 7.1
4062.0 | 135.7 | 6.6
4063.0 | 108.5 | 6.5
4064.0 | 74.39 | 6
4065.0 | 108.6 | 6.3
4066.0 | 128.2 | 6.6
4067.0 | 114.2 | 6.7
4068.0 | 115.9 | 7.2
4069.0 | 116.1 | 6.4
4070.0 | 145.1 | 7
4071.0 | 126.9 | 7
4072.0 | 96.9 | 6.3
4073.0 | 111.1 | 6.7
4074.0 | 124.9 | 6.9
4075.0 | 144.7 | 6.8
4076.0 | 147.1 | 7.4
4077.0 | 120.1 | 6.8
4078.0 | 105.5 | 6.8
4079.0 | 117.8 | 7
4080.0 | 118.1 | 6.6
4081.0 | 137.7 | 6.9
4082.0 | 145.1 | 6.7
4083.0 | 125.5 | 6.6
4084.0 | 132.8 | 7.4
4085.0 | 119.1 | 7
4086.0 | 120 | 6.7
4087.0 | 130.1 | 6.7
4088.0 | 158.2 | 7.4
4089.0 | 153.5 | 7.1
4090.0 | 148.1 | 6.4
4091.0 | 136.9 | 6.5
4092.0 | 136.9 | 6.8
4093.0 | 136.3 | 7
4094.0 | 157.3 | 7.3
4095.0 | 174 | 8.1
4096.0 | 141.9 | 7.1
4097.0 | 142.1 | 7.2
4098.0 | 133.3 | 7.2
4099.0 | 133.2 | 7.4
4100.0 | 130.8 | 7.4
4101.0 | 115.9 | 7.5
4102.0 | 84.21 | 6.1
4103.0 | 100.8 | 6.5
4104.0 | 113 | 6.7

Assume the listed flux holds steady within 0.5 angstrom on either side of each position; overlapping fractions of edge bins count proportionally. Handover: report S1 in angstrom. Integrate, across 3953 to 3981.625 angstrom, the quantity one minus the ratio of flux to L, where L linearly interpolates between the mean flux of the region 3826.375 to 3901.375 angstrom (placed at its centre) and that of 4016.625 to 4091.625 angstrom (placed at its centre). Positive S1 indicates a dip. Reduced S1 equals 8.0 angstrom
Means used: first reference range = 82.5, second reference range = 128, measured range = 77.2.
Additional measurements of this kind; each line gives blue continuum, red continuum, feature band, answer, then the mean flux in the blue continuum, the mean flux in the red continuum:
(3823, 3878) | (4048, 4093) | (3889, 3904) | -1.9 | 78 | 129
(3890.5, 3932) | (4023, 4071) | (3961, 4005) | 6.0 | 92.4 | 127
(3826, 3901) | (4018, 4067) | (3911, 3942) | 8.1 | 82.2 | 128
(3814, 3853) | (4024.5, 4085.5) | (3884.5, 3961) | 6.5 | 72.9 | 126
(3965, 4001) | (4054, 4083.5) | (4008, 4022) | -3.6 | 96.2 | 124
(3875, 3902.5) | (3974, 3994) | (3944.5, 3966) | 3.2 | 93.8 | 113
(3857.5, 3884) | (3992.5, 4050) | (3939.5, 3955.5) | 2.2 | 86.5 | 128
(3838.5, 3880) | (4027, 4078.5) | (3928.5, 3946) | 8.6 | 85.7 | 126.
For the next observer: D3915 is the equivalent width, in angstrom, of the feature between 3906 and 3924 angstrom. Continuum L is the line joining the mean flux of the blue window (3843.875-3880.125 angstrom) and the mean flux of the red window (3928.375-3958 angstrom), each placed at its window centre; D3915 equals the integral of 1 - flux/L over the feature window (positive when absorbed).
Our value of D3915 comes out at -4.8 angstrom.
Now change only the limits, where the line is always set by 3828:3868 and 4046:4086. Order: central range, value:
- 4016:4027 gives -2.0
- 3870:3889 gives -0.5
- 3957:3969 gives 3.8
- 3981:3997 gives -1.7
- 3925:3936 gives 5.7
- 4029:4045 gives -1.2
